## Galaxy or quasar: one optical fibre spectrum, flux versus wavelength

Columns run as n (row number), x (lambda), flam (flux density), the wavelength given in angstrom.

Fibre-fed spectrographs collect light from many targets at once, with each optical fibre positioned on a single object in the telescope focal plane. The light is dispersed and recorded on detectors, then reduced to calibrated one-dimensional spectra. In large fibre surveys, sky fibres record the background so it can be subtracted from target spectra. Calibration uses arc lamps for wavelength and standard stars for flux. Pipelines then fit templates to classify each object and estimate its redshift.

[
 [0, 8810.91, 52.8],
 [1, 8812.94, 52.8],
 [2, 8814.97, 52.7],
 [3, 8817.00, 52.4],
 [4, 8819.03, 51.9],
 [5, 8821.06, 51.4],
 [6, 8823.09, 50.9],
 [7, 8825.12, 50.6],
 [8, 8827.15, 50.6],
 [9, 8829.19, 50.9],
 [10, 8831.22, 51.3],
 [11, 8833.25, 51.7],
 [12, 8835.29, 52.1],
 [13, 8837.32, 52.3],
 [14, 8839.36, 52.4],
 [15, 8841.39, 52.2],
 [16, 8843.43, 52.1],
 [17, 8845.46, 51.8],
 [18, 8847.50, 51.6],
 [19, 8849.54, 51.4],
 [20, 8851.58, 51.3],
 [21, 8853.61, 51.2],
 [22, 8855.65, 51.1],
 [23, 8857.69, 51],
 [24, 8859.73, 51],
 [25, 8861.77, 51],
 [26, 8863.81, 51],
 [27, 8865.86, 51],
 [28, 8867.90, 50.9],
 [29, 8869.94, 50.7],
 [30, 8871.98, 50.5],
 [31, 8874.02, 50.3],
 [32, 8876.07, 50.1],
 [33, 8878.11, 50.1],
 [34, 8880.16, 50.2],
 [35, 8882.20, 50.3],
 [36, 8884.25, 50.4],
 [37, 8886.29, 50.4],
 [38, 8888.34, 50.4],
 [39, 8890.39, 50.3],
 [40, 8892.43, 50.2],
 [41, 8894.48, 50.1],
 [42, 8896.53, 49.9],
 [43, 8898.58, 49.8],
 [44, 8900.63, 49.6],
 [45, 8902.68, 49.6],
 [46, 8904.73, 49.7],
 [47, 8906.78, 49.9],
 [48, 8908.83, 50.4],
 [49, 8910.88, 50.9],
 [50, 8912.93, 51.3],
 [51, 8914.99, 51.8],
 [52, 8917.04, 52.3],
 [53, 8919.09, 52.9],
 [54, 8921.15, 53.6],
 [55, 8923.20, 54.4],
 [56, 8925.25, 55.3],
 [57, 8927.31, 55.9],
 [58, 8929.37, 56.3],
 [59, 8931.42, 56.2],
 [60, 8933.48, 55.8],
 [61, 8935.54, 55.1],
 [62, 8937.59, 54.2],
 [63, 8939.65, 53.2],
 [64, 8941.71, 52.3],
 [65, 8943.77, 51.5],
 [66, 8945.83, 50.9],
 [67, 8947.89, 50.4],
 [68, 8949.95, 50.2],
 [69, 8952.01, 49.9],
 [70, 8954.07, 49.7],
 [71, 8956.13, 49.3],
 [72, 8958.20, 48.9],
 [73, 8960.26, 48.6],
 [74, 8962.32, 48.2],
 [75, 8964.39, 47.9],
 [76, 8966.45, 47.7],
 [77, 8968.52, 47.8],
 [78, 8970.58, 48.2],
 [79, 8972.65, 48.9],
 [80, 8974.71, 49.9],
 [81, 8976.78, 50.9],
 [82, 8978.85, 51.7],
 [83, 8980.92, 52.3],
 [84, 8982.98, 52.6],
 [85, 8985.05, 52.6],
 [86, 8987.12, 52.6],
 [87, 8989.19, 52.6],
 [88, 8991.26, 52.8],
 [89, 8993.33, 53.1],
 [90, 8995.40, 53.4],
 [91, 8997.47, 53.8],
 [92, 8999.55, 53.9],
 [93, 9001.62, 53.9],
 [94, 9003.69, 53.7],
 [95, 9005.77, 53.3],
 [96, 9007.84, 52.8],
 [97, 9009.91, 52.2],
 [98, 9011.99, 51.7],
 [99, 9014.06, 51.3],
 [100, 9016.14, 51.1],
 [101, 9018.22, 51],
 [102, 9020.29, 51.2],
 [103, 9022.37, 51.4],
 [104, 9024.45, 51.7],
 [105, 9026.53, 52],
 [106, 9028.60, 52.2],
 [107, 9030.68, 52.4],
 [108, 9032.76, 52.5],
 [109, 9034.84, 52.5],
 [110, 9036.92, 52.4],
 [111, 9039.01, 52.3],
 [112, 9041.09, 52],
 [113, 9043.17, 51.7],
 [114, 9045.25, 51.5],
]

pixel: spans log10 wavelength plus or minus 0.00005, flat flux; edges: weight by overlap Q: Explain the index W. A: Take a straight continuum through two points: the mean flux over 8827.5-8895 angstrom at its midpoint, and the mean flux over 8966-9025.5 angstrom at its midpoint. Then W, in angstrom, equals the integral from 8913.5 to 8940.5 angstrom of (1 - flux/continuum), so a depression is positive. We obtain -1.6 angstrom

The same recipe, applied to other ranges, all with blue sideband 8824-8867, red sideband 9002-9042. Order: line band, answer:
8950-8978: 1.57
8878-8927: 0.53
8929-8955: -0.44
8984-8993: -0.12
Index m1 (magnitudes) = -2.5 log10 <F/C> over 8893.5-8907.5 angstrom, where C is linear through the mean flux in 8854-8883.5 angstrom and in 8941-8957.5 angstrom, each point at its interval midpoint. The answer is 0.02 mag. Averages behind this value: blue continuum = 50.7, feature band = 49.8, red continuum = 50.4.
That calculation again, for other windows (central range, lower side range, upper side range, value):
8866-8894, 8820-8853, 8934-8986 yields 0.02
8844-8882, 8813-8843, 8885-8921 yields 0.01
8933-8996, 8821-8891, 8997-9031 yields 0.02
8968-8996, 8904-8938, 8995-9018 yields 0.03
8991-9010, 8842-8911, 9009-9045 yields -0.04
